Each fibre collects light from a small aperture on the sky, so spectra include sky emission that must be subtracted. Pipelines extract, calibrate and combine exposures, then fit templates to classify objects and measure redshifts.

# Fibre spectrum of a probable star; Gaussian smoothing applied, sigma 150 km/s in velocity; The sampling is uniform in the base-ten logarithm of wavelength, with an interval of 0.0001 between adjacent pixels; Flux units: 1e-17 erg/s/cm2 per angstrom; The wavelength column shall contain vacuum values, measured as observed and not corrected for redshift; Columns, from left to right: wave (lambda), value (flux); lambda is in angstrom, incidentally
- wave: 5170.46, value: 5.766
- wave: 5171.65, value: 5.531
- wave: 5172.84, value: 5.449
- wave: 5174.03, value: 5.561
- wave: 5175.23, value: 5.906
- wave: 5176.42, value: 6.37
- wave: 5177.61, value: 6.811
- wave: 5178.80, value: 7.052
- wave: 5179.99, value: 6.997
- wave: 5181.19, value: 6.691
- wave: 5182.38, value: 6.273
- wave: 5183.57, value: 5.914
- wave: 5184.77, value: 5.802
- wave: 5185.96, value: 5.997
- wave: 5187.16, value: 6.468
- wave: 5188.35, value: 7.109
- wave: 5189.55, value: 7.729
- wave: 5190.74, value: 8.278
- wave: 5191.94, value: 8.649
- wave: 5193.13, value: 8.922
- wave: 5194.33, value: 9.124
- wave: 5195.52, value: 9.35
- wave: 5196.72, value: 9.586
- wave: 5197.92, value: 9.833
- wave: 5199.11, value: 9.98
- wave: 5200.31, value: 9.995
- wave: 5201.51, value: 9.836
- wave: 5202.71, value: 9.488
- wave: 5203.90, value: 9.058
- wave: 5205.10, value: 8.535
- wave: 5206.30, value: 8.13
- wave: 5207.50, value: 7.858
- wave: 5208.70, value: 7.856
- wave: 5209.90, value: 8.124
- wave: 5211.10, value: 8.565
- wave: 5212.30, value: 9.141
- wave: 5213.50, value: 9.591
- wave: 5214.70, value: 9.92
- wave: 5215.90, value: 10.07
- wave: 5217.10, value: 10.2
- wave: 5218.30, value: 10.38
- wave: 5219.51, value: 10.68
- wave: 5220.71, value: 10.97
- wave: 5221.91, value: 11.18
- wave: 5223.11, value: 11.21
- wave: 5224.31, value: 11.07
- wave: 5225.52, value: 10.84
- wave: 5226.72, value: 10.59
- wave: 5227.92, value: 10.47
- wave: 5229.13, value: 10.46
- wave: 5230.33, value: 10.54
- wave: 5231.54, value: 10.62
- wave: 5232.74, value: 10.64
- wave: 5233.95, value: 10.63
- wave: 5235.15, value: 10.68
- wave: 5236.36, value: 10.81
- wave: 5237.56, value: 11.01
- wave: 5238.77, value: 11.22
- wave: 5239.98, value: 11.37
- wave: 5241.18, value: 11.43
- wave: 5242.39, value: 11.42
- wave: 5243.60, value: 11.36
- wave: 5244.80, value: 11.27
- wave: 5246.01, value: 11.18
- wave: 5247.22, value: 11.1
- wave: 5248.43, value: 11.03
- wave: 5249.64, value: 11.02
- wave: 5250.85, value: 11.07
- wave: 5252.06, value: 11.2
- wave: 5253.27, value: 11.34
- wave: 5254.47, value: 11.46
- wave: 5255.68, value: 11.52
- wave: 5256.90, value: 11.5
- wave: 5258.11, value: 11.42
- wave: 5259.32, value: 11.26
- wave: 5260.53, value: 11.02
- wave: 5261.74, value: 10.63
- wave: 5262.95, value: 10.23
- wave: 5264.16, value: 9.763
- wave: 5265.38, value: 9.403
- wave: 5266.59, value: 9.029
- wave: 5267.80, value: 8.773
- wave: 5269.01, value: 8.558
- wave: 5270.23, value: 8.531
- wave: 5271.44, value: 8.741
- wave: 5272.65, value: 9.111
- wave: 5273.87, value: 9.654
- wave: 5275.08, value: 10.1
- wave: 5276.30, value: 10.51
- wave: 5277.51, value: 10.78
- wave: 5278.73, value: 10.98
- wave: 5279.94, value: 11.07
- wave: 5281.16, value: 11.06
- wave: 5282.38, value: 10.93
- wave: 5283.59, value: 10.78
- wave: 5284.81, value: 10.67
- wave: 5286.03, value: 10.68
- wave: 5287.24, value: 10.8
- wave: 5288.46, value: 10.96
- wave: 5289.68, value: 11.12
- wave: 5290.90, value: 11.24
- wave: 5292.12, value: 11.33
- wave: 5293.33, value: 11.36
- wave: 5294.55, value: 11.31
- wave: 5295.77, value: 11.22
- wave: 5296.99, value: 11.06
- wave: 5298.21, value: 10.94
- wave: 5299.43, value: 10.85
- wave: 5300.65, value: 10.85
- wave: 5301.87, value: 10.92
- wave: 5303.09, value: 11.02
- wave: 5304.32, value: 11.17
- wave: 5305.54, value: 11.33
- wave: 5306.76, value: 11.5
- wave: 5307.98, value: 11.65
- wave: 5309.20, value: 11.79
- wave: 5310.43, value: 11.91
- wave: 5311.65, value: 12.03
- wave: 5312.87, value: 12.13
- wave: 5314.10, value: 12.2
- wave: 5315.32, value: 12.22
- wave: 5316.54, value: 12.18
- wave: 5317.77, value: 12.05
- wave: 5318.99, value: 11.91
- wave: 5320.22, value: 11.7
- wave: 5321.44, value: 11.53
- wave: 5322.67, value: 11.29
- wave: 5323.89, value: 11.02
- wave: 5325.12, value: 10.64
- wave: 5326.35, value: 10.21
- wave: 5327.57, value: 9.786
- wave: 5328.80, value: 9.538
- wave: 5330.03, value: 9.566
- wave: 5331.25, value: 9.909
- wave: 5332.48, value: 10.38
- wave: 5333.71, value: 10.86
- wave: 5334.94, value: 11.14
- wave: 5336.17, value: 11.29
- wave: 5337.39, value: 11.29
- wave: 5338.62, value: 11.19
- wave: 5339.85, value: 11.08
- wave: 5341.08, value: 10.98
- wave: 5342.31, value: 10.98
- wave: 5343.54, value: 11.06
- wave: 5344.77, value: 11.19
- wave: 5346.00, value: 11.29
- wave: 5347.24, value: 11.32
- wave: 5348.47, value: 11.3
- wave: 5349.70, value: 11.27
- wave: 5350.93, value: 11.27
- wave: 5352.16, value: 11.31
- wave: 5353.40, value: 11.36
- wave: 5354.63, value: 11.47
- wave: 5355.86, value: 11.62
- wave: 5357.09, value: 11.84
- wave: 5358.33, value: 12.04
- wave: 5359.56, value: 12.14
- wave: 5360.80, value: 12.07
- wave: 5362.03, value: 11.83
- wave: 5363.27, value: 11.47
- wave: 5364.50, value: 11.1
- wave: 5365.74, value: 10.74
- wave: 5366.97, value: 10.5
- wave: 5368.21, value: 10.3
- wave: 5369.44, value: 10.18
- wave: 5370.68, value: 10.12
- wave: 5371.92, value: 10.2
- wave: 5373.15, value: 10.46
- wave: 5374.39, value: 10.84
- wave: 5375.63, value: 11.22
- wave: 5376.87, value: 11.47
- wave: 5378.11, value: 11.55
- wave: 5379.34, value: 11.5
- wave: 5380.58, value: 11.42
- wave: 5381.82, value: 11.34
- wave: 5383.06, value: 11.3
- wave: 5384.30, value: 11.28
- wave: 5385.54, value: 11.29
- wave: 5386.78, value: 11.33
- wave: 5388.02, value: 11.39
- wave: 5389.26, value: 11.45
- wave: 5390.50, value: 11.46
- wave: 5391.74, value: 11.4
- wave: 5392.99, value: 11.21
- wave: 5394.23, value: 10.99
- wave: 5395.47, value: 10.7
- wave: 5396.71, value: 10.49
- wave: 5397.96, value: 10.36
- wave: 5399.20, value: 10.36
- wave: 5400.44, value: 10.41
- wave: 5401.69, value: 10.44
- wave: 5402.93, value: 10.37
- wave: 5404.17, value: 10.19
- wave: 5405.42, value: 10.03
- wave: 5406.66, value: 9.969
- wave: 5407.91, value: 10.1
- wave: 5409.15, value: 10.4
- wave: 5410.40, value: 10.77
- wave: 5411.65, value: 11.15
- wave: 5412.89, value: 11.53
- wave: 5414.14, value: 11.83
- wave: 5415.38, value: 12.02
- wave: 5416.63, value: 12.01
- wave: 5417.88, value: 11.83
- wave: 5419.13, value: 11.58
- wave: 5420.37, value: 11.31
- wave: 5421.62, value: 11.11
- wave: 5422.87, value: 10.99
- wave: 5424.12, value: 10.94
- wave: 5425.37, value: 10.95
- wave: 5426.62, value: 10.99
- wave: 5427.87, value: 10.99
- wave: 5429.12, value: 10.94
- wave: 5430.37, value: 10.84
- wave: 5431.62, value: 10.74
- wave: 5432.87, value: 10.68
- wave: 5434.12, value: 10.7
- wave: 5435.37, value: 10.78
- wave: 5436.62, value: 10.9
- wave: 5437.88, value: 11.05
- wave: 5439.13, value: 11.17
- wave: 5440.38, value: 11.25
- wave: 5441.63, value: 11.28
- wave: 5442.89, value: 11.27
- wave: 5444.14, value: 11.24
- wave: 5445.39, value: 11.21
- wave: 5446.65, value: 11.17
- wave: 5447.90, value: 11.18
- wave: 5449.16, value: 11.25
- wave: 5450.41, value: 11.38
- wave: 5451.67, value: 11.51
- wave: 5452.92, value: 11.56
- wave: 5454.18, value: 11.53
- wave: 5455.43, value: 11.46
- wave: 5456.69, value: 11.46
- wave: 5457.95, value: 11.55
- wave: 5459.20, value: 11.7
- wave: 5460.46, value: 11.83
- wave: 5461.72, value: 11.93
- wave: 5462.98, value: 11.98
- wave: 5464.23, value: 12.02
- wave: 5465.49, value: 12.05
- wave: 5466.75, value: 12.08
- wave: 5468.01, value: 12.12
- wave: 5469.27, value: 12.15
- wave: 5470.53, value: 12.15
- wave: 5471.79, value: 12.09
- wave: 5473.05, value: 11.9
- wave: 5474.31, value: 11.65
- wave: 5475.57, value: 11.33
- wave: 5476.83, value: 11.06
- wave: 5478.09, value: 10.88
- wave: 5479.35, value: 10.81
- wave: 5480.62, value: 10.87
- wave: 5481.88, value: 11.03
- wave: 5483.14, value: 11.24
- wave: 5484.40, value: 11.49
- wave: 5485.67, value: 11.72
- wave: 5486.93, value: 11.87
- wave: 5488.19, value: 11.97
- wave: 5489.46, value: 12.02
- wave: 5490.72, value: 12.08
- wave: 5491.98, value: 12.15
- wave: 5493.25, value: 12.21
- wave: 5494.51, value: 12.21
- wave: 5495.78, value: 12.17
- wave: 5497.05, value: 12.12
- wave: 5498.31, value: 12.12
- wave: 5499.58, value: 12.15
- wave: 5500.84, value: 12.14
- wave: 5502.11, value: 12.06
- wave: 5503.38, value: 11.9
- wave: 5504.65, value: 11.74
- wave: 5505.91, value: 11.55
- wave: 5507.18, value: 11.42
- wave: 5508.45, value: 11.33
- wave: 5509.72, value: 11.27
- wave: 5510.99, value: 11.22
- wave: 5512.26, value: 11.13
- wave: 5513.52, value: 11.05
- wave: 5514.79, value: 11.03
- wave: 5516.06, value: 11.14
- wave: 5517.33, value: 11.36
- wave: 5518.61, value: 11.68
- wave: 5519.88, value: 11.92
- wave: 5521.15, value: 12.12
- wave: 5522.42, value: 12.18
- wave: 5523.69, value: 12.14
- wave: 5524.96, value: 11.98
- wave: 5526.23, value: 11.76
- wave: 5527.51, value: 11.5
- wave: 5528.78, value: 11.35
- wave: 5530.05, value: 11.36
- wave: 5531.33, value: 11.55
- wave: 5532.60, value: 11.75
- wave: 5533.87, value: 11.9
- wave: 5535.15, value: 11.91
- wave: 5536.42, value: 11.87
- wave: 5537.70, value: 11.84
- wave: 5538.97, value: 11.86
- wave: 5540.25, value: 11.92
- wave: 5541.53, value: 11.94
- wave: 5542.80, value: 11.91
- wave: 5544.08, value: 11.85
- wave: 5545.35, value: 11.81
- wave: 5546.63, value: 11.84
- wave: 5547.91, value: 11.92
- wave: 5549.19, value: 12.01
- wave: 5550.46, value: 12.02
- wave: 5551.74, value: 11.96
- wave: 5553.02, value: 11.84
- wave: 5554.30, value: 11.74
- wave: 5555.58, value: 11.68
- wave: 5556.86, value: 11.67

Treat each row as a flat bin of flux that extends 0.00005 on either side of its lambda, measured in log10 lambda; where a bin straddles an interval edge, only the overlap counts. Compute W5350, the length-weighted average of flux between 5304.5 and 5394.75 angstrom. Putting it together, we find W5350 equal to 11.2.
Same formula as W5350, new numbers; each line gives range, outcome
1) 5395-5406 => 10.4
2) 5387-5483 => 11.2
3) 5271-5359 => 11.1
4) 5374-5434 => 11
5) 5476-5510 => 11.7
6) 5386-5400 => 11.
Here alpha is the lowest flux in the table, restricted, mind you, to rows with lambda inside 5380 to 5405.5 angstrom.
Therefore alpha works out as 10.03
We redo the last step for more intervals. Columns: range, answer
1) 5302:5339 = 9.538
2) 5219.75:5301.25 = 8.531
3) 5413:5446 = 10.68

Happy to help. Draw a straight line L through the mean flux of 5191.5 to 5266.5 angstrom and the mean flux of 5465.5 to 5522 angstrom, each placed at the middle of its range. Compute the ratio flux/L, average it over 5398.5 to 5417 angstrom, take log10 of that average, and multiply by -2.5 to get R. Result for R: 0.05 mag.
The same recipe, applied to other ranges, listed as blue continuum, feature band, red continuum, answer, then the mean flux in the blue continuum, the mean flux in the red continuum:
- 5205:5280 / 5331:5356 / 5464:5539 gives -0.03 mag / 10.3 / 11.7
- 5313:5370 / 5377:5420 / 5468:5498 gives 0.03 mag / 11.2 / 11.7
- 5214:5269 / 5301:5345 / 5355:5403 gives -0.02 mag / 10.8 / 11.1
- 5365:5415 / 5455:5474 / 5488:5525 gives -0.04 mag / 10.9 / 11.8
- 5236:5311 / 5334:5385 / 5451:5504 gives 0.00 mag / 10.8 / 11.8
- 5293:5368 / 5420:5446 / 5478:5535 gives 0.05 mag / 11.2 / 11.7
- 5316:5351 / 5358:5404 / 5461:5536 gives 0.02 mag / 11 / 11.7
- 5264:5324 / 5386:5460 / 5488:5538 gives 0.03 mag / 10.9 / 11.8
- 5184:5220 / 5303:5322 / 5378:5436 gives -0.18 mag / 8.79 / 11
